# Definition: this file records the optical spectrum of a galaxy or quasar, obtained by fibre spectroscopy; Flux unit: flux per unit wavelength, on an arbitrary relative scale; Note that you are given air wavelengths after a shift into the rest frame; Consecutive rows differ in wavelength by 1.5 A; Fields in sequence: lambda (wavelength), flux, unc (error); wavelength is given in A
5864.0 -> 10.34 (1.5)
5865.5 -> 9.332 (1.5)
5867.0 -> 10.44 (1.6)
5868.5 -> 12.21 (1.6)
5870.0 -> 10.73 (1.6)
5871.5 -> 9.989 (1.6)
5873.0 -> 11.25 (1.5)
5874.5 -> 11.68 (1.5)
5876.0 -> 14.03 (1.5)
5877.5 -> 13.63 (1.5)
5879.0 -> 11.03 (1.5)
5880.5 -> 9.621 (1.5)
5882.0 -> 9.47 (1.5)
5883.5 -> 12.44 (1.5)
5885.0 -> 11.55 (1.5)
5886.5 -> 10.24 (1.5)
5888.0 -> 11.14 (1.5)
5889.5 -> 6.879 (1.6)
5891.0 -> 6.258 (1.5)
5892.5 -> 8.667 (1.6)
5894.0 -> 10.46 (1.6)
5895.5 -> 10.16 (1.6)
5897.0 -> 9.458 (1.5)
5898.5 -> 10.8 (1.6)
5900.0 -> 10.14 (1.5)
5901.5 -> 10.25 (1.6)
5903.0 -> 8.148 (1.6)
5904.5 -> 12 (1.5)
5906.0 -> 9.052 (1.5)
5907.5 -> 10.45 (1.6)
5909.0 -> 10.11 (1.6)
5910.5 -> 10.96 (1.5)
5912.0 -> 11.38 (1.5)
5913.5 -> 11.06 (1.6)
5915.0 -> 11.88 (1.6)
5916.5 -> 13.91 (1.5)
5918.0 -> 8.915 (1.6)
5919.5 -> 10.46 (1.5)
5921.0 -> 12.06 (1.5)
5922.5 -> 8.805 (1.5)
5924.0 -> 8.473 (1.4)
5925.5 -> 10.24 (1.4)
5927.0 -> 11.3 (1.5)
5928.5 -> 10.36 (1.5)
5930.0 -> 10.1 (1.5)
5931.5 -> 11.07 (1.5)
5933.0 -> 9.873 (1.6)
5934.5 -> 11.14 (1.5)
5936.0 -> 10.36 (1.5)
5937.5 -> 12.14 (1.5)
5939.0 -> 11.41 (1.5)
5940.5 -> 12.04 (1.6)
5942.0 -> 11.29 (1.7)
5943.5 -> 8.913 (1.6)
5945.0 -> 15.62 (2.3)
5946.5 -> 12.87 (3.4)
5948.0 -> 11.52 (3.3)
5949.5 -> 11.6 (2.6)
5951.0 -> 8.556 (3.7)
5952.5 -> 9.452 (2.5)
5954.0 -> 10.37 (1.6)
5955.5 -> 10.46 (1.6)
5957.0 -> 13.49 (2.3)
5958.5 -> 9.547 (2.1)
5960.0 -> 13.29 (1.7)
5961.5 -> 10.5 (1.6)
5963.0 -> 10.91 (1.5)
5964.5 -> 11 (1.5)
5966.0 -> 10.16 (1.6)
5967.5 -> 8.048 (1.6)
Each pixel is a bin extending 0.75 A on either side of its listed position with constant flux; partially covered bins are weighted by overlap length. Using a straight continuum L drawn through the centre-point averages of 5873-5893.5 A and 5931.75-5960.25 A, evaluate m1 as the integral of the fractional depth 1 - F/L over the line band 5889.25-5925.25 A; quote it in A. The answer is 2.4 A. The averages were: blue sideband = 10.5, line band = 10.1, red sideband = 11.2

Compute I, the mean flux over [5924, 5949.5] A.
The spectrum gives 11.2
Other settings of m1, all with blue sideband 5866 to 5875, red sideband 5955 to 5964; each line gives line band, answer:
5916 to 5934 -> 1.3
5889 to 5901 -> 2.1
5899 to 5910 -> 1.1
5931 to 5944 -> 0.4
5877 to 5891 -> 0.8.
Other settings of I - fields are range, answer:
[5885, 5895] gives 9.17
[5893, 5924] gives 10.5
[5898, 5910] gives 10.1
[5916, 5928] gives 10.4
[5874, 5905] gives 10.4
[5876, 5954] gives 10.6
